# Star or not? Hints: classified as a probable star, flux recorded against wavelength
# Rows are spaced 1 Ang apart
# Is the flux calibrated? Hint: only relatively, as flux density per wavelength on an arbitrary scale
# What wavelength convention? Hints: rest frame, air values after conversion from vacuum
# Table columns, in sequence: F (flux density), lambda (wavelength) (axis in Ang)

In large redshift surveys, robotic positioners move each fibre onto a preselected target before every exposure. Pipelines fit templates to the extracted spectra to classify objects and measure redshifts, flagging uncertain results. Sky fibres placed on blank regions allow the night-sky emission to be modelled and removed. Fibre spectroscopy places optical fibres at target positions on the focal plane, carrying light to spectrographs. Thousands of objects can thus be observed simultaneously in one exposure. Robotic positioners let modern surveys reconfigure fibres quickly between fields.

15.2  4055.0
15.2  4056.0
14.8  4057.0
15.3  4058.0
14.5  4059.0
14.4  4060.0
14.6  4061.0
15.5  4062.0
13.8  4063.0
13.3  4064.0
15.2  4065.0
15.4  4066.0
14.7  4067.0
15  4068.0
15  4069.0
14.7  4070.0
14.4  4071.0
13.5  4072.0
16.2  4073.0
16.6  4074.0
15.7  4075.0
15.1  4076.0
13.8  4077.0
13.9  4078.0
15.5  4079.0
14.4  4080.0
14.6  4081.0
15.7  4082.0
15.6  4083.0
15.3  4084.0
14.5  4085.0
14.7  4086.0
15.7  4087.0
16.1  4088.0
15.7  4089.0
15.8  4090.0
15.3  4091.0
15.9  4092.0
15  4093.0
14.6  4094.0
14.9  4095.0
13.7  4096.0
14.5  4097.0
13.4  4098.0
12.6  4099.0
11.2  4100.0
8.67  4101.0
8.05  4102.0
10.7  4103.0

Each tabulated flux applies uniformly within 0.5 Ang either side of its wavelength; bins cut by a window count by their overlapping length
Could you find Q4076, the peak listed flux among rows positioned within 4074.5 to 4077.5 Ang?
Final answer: 15.7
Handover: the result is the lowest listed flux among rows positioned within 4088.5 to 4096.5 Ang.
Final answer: 13.7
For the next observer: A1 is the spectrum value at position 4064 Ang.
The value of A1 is 13.3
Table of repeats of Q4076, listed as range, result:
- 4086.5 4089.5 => 16.1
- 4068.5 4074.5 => 16.6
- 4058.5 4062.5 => 15.5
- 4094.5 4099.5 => 14.9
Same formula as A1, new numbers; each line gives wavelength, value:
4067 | 14.7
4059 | 14.5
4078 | 13.9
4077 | 13.8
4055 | 15.2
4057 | 14.8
